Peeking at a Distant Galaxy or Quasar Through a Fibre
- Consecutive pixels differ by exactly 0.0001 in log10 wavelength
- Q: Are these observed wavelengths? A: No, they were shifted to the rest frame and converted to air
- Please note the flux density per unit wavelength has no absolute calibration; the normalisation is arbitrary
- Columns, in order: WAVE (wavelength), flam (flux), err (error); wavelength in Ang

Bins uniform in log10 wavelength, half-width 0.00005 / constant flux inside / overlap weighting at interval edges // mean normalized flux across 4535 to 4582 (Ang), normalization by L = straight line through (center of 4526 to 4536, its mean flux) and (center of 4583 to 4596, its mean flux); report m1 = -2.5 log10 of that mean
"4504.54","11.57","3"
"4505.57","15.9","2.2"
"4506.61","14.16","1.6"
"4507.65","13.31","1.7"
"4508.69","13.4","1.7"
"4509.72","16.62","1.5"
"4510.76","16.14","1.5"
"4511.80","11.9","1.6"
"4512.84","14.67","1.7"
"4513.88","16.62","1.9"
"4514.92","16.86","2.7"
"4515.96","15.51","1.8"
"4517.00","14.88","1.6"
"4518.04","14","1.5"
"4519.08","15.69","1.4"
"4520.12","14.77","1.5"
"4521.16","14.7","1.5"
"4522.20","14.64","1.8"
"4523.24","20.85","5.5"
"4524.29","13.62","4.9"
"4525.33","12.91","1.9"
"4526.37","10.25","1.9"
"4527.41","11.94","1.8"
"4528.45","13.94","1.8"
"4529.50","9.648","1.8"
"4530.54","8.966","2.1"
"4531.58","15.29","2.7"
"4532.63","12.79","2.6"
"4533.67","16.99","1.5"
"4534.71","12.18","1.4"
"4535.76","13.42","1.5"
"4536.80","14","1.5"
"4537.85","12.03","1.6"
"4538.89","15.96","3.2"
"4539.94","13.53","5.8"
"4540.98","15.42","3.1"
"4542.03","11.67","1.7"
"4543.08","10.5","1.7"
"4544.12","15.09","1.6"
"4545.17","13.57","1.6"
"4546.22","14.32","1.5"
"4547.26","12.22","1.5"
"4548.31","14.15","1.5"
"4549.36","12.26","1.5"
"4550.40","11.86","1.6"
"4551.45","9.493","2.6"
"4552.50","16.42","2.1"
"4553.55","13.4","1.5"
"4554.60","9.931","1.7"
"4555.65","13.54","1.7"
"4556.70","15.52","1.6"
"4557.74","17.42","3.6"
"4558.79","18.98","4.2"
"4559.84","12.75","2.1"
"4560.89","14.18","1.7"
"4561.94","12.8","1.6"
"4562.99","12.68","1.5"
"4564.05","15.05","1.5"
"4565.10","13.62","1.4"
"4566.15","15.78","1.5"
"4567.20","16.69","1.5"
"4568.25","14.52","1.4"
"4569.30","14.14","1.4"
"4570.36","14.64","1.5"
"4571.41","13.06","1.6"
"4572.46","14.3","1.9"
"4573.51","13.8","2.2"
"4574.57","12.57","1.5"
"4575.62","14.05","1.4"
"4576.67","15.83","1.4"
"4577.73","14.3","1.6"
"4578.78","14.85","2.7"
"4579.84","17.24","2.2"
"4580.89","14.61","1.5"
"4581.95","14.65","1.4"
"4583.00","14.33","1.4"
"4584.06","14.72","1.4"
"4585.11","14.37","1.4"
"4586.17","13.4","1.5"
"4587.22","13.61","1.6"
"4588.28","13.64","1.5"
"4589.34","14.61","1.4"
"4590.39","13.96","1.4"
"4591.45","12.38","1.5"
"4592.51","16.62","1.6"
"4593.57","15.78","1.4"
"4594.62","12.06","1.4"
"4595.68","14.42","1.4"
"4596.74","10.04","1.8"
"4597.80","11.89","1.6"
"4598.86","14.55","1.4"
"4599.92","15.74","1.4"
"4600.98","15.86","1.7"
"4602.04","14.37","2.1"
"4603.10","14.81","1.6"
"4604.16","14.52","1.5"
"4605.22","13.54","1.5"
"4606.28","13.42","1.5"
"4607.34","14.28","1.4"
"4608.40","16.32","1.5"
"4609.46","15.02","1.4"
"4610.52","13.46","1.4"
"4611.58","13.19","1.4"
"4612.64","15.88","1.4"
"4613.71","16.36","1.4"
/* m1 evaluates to -0.06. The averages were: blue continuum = 12.6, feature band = 14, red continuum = 14.1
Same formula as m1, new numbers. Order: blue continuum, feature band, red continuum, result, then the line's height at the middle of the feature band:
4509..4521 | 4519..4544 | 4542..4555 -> 0.034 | 14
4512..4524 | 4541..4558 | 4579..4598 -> 0.131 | 14.9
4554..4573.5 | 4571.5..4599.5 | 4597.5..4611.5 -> 0.026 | 14.4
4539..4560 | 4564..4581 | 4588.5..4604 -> -0.059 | 13.9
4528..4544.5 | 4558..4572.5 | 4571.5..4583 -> -0.032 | 14.2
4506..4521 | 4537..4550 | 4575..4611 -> 0.100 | 14.7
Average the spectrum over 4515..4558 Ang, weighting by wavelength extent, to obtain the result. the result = 13.7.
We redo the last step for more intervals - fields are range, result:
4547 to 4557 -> 12.8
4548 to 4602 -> 14.1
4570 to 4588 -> 14.4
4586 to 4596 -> 14.1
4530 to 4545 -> 13.4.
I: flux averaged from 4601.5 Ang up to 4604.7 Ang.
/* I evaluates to 14.6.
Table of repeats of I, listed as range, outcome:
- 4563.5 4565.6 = 14.3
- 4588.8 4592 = 13.7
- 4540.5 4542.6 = 13.4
